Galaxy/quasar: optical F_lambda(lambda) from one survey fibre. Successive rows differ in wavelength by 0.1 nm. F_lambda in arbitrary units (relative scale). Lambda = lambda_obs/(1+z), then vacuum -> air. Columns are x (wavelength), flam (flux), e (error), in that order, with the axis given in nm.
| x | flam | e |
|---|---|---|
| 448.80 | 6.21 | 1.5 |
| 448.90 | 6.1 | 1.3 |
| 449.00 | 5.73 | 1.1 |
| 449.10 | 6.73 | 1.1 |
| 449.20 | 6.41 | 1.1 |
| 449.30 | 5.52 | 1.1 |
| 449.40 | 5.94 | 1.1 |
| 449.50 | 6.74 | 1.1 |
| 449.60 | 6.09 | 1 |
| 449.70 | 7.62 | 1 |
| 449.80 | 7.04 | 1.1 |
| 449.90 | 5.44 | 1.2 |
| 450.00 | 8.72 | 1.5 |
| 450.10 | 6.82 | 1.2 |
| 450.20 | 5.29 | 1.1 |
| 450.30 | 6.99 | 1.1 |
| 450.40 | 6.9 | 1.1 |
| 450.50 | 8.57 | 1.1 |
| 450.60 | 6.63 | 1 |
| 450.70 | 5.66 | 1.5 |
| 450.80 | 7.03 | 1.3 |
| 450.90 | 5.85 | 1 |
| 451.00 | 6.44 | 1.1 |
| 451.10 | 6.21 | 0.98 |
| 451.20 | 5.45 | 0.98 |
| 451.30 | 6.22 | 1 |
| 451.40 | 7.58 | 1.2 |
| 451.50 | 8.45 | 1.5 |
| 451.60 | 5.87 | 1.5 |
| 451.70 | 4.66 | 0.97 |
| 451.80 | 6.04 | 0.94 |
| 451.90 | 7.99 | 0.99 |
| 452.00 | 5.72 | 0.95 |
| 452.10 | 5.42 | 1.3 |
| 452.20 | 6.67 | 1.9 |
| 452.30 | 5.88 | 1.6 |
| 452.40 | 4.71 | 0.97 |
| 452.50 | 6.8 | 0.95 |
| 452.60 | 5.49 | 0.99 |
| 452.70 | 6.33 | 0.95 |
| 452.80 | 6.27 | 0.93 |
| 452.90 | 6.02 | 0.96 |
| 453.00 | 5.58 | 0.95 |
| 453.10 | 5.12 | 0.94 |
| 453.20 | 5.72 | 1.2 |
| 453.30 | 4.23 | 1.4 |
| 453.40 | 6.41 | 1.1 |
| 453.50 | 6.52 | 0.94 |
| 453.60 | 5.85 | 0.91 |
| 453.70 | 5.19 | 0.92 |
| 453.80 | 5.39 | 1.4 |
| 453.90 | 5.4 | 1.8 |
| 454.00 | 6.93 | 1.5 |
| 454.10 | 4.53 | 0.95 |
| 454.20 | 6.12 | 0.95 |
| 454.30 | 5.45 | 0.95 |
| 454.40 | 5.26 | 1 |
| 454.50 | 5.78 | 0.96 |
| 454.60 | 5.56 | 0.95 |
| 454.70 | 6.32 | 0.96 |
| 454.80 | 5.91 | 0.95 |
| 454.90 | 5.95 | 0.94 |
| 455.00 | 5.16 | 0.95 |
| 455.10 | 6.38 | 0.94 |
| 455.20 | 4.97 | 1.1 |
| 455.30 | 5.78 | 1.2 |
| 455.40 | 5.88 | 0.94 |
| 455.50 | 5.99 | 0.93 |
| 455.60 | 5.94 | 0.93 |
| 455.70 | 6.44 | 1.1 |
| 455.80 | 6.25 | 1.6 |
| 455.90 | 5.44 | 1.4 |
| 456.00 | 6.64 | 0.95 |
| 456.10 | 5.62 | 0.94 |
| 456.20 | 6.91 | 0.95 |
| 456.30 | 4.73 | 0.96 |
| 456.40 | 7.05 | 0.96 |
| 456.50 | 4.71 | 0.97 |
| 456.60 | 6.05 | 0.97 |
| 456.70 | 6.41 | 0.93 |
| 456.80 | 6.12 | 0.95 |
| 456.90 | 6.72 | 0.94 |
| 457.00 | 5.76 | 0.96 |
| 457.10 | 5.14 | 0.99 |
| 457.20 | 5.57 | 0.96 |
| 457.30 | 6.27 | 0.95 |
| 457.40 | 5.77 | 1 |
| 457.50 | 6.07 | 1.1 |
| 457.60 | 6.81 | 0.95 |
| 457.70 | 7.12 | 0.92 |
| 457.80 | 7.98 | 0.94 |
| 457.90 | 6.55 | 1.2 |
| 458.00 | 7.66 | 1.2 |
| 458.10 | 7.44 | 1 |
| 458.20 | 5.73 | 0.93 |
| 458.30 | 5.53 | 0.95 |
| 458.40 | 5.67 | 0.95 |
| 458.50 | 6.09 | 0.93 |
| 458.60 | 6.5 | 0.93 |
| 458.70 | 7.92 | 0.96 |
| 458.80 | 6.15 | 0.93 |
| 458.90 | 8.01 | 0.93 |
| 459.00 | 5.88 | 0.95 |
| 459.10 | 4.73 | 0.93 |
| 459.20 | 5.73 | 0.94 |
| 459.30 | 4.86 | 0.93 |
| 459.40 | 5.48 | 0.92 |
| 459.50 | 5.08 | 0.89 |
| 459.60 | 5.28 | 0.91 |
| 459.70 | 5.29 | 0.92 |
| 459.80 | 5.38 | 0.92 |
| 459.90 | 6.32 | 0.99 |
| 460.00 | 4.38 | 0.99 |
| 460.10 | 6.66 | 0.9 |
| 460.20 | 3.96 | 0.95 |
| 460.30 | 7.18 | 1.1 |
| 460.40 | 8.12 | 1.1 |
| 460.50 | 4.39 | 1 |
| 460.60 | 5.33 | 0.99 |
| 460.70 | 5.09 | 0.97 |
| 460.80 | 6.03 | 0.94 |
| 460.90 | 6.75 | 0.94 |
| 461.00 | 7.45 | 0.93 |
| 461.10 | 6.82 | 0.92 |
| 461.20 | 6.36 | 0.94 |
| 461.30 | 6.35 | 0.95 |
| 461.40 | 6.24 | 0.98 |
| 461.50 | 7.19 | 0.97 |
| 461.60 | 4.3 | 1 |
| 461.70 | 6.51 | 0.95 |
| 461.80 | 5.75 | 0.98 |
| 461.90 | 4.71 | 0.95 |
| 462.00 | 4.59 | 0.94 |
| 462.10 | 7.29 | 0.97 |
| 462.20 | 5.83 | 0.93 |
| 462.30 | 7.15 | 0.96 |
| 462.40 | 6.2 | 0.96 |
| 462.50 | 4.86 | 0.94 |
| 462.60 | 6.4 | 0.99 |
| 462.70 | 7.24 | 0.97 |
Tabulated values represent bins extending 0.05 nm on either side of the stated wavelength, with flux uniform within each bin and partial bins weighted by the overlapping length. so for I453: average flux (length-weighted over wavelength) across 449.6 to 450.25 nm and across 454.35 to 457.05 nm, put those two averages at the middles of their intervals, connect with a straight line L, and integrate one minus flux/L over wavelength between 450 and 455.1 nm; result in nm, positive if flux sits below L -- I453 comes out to 0.25 nm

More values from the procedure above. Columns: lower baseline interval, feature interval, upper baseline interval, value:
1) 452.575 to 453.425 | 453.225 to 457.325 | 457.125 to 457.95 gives 0.17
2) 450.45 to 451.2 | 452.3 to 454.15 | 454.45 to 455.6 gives 0.13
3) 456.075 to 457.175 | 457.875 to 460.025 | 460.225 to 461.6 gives 0.04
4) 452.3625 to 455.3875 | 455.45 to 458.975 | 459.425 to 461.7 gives -0.30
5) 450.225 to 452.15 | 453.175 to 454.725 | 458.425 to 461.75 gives 0.17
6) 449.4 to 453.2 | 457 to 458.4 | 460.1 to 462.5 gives -0.05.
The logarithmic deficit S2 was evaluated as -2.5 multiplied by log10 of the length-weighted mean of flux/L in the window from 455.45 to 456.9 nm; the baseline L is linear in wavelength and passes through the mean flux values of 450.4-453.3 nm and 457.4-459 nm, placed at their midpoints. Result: 0.08 mag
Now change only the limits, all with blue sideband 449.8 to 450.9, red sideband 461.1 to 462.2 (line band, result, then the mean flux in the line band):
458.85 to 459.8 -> 0.10 mag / 5.58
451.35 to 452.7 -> 0.07 mag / 6.26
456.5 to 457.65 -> 0.05 mag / 6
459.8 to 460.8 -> 0.06 mag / 5.71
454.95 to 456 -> 0.10 mag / 5.86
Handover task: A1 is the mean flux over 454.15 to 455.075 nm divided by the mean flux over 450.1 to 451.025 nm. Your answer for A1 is 0.9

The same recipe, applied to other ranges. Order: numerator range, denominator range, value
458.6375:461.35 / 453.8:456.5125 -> 1.02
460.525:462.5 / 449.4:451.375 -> 0.91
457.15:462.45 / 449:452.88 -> 0.95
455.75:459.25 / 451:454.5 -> 1.05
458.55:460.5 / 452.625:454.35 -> 1.03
